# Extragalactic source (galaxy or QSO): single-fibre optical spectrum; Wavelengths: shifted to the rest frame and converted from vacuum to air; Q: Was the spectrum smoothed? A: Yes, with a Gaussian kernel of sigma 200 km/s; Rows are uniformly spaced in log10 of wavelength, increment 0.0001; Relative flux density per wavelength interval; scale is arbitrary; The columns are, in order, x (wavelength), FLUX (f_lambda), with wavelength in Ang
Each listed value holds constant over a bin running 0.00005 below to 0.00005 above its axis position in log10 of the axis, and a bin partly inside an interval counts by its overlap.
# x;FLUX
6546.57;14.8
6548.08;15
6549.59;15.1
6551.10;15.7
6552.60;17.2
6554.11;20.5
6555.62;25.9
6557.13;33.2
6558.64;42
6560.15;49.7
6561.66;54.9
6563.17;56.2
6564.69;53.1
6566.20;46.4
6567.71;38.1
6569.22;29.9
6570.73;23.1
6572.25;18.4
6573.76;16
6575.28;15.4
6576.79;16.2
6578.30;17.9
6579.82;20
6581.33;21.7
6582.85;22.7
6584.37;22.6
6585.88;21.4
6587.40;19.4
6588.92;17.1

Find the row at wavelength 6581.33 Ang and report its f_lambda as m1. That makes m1 21.7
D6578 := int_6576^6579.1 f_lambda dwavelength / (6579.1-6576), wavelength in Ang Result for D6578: 17.1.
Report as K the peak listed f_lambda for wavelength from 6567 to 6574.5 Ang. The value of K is 38.1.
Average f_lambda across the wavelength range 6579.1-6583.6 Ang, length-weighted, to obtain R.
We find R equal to 21.5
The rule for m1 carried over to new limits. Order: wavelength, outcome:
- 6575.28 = 15.4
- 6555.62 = 25.9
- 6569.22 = 29.9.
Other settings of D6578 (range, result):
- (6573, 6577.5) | 15.9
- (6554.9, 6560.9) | 37.8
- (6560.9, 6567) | 52.5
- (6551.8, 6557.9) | 24.2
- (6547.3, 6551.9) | 15.3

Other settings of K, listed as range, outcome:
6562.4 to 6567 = 56.2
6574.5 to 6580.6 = 20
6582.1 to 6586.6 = 22.7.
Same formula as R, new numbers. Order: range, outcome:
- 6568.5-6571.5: 26.4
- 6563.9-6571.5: 38.1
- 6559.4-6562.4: 52.3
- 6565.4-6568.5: 42.4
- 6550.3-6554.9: 17.9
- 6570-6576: 18.2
